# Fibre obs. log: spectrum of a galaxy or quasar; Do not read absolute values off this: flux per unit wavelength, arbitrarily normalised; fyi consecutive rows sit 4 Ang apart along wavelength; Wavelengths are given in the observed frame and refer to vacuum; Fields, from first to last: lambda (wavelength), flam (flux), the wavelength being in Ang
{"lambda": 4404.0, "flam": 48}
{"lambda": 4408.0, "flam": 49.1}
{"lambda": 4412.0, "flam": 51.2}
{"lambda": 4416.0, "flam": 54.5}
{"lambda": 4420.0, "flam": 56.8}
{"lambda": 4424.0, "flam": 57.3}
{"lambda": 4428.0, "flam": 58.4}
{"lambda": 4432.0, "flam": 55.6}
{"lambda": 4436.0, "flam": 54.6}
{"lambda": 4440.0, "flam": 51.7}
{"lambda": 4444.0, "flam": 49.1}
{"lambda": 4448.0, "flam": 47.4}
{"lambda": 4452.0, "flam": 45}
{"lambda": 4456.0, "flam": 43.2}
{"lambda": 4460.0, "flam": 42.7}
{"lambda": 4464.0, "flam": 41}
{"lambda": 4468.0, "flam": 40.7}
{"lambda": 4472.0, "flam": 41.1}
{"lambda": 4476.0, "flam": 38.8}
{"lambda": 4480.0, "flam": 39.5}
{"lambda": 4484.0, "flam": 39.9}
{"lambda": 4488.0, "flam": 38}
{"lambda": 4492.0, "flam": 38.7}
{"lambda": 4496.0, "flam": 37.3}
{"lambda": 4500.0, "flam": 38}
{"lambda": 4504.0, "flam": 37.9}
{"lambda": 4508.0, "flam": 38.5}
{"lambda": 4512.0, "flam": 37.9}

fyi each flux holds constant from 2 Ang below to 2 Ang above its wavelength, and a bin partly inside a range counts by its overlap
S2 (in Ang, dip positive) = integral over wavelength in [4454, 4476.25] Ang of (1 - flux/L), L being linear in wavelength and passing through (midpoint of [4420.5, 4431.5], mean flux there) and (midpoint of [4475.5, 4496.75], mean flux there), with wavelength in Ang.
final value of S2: 1.9 Ang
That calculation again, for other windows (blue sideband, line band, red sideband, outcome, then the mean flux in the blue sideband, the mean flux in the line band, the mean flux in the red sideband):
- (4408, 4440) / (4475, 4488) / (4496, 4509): 1.0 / 54.8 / 39.2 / 38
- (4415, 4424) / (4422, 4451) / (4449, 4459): -1.6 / 56.1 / 53.2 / 44.3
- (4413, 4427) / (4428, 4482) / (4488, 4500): 2.0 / 56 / 45.9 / 38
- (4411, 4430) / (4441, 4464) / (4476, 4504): 1.2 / 55.9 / 45.4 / 38.5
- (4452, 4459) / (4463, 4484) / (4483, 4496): 0.4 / 43.6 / 40.2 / 38.5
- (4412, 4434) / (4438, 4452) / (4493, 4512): 0.6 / 56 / 48.8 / 38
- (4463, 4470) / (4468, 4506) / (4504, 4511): 0.6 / 40.8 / 38.9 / 38.2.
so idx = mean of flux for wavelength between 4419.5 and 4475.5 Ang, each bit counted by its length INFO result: 48.4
